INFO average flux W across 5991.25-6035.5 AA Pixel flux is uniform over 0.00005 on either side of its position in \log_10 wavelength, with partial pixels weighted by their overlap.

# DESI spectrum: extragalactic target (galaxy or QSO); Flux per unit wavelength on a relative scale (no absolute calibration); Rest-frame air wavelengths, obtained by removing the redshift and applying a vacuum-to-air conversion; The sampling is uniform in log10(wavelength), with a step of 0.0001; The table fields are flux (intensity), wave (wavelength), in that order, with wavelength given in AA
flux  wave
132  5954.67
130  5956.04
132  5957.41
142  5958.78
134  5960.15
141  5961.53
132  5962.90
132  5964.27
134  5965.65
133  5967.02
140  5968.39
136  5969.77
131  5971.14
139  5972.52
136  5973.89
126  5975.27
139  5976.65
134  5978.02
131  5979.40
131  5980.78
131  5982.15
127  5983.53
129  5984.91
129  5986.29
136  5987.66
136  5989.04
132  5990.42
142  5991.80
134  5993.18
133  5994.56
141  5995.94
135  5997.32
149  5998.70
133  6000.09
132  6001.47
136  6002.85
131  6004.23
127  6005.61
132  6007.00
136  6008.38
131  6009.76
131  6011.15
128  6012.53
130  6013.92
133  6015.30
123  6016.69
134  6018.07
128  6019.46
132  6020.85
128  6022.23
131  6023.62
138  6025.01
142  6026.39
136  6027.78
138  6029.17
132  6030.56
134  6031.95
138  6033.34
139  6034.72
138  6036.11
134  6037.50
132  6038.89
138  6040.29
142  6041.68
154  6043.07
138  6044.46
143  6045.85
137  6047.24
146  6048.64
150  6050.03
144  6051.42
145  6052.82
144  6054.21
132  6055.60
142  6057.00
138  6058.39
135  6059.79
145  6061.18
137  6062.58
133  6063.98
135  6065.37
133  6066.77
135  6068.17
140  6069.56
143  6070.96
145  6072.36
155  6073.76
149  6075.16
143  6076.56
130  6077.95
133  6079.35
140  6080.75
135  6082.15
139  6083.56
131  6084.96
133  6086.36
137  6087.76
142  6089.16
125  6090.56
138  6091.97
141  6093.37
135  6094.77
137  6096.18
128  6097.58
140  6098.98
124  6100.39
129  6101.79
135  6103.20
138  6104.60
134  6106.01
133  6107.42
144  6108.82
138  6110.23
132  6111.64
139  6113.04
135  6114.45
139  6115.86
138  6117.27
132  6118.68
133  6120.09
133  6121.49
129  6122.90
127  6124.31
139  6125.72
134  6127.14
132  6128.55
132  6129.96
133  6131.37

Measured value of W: 134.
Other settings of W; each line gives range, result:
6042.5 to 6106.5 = 138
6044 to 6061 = 141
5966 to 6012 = 134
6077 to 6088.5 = 135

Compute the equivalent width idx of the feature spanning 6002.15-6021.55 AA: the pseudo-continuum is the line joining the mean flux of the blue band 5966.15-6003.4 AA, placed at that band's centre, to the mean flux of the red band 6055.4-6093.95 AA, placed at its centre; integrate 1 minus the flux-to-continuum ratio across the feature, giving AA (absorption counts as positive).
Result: 0.7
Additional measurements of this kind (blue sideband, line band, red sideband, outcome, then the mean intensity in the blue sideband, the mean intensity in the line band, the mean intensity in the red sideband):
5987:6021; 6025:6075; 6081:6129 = -2.19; 133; 140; 135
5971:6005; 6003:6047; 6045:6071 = 0.82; 134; 135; 140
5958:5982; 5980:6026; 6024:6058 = 1.44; 135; 133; 140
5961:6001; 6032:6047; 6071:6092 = -0.27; 135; 139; 138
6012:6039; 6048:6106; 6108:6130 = -1.62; 133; 138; 135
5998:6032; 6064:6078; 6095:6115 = -0.72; 133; 141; 135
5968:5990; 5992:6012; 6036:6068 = 0.10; 133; 134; 140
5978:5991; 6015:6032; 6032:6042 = 0.32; 131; 133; 137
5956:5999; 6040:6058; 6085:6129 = -1.09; 135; 143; 135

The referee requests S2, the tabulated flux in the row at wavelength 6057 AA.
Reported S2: 142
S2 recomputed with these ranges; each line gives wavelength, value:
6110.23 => 138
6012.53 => 128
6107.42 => 133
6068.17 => 135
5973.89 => 136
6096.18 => 137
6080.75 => 140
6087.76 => 137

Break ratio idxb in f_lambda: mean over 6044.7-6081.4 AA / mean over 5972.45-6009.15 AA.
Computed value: 1.0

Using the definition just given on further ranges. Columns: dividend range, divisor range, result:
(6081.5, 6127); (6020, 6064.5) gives 0.97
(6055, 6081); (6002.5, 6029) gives 1.05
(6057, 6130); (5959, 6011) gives 1.02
